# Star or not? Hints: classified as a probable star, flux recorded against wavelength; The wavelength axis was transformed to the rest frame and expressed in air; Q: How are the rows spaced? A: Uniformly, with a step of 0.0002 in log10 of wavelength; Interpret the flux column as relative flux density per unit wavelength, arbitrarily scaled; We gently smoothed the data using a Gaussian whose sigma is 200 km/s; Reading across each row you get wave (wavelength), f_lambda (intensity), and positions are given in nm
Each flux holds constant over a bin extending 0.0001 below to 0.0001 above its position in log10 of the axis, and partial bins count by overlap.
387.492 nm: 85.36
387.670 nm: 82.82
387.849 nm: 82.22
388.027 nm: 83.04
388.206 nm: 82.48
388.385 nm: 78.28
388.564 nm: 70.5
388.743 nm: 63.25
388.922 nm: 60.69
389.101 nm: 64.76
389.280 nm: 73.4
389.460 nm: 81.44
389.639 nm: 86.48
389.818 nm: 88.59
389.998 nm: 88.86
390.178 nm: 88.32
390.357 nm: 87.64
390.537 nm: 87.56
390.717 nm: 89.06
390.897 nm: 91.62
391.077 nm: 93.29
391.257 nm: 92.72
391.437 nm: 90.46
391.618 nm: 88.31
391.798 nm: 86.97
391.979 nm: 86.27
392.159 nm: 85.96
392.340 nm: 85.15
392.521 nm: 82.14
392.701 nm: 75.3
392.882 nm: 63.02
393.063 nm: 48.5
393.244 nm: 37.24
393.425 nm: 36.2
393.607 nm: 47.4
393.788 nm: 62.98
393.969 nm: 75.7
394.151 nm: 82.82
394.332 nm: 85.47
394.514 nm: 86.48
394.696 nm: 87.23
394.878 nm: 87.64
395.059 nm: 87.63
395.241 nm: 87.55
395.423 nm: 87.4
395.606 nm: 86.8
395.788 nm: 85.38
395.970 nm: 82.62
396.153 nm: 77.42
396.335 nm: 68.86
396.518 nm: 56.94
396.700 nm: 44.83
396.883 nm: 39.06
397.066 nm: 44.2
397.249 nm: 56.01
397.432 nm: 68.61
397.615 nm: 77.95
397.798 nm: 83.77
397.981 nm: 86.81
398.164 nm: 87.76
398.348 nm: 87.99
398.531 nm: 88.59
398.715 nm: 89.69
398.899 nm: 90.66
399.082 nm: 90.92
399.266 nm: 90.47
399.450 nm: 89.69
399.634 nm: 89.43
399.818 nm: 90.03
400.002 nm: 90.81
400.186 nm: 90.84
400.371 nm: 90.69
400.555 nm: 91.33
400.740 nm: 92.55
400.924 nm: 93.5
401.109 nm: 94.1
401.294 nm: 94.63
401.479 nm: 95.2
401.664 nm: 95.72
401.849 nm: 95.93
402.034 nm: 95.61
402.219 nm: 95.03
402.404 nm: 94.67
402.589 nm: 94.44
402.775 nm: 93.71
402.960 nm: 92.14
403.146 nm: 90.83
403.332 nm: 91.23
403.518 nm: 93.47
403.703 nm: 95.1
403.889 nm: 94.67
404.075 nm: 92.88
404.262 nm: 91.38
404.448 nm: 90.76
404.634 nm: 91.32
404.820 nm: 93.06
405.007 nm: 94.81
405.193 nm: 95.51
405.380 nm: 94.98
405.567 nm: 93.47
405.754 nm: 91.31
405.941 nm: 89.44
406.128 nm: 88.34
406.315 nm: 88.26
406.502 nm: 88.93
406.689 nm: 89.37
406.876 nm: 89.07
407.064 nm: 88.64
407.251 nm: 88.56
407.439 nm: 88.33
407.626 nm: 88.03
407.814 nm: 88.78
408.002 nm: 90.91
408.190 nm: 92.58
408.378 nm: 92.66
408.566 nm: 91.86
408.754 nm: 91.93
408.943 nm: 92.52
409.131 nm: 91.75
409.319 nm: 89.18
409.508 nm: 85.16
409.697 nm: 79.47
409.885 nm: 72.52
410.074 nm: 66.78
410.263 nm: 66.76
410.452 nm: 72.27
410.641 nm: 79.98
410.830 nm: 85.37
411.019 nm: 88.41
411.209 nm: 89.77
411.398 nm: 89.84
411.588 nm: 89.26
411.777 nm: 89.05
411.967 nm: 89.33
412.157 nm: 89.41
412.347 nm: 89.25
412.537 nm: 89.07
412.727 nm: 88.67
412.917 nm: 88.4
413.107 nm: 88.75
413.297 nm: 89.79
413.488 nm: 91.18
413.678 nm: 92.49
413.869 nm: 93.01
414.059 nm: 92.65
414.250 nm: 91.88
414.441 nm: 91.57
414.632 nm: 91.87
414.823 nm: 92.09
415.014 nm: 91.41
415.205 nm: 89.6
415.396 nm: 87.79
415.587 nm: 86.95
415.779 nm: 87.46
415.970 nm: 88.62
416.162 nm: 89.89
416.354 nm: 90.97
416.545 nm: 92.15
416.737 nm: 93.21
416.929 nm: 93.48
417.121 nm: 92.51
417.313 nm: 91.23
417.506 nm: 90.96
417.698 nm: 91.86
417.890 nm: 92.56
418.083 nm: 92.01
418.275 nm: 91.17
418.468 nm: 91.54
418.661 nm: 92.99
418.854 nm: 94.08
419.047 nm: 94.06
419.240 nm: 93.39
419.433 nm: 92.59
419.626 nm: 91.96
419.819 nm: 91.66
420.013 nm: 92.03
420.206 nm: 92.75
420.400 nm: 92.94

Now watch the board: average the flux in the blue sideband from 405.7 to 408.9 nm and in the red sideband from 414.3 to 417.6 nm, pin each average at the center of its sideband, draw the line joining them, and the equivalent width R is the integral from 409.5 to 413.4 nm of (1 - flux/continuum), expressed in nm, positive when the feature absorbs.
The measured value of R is 0.26 nm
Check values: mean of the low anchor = 89.9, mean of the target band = 84.2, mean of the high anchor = 90.7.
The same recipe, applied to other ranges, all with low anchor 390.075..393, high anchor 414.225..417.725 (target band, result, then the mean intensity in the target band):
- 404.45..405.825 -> -0.08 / 93.3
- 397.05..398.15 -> 0.18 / 72.6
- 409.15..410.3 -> 0.15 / 78.1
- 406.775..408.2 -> 0.00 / 89.2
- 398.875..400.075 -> -0.04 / 90.3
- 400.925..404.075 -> -0.22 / 94.1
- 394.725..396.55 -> 0.10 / 81.8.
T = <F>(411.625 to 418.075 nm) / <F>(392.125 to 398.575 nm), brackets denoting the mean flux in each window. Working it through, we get 1.25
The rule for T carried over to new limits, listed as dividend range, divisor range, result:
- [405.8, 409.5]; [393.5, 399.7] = 1.16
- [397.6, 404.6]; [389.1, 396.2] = 1.15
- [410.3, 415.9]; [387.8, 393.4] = 1.12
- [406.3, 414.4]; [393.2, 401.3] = 1.11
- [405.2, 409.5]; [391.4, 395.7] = 1.19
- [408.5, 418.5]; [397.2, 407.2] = 0.98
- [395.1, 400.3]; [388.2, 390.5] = 1.01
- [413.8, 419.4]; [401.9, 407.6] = 0.99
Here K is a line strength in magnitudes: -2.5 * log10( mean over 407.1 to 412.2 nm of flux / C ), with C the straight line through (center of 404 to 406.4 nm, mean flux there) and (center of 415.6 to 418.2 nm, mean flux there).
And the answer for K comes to 0.07 mag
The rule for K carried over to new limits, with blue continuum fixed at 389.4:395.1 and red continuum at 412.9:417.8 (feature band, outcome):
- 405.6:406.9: -0.04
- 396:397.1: 0.38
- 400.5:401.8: -0.12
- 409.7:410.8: 0.21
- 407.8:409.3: -0.05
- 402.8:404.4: -0.09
